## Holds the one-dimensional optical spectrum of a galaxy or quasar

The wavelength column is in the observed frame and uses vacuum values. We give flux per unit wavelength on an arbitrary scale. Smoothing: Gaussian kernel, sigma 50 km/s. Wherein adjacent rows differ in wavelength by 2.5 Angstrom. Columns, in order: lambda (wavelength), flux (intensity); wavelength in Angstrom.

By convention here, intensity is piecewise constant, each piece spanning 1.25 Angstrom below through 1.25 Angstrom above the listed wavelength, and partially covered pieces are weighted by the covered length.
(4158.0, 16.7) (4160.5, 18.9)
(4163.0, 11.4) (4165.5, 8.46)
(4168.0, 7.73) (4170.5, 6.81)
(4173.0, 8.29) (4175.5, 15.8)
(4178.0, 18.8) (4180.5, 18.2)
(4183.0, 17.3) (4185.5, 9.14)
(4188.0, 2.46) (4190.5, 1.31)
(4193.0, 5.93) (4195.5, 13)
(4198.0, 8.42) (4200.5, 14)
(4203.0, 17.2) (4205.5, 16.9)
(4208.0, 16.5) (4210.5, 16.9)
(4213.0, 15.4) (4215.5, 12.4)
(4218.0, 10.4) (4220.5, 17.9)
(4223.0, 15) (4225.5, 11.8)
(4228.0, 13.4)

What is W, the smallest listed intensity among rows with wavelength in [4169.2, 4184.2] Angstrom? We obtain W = 6.81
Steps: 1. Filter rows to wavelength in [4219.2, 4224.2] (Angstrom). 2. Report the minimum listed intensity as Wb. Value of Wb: 15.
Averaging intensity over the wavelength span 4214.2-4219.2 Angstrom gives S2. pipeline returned 11.5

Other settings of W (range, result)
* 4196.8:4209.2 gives 8.42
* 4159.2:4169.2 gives 7.73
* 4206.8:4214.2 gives 15.4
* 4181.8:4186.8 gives 9.14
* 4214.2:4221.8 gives 10.4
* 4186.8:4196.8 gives 1.31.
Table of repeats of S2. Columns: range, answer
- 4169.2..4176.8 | 10.3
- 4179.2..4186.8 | 14.8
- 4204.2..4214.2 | 16.4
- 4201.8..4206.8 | 17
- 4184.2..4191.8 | 4.4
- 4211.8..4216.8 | 13.8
